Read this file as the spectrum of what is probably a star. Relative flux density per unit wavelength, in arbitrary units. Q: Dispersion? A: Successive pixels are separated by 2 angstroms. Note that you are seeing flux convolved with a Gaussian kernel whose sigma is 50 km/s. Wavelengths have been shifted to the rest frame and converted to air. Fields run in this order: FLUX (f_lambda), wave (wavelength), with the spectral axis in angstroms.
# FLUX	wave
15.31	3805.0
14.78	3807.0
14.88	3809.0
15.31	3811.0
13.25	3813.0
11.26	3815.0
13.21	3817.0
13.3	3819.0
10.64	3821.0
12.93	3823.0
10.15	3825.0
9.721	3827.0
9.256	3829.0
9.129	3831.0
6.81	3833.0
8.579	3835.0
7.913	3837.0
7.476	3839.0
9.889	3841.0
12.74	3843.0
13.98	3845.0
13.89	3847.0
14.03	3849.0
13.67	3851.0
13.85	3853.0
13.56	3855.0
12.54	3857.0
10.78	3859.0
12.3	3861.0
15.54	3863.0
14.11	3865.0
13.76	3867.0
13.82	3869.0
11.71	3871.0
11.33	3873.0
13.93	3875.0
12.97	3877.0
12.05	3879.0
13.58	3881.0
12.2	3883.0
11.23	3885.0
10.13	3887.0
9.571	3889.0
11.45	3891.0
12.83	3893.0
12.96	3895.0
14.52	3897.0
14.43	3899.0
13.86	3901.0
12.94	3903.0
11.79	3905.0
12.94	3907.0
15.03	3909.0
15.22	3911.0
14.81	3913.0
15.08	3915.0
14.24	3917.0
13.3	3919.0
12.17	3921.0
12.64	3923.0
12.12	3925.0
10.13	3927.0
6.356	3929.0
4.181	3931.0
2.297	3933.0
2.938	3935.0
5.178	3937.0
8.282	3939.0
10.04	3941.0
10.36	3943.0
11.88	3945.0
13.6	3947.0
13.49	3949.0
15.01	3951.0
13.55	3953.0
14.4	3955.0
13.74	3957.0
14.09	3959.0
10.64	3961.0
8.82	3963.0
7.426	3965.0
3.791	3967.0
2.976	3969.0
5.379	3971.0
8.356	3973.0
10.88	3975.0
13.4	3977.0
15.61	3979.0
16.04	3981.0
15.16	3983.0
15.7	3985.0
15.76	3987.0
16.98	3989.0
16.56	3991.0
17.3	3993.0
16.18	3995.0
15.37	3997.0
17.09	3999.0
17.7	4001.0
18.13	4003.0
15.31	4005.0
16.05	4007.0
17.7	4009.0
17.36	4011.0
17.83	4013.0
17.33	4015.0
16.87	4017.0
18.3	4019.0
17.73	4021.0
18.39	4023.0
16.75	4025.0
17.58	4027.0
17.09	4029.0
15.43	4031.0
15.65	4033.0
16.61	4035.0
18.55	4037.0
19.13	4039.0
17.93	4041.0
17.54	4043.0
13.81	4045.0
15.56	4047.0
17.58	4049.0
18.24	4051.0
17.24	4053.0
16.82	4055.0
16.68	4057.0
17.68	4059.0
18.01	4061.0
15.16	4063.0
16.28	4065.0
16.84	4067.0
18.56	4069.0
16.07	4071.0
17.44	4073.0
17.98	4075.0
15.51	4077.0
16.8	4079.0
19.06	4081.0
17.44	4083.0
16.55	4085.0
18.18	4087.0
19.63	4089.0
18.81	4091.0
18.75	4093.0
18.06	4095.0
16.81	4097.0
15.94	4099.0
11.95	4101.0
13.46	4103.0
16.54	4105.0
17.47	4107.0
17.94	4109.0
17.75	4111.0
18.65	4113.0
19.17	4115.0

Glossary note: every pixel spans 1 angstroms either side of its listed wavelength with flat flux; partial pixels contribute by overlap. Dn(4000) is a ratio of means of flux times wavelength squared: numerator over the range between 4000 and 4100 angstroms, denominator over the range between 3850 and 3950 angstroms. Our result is 1.6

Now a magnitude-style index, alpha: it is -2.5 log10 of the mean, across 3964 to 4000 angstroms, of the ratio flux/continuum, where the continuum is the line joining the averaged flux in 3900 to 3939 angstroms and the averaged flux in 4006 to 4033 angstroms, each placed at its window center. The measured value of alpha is 0.175 mag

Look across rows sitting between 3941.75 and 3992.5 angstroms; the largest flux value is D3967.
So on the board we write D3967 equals 16.98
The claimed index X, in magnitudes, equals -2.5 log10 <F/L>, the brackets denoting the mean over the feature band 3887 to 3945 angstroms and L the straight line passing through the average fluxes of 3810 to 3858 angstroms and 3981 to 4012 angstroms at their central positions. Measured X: 0.246 mag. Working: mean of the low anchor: 11.5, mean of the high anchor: 16.5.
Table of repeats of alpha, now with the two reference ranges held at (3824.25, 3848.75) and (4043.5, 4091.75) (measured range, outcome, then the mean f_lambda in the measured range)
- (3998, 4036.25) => -0.10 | 17.1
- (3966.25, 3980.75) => 0.49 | 9.09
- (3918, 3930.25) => 0.16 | 11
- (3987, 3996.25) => -0.12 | 16.6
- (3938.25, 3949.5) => 0.19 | 11.2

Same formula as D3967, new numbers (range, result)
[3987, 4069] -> 19.13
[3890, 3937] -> 15.22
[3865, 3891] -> 14.11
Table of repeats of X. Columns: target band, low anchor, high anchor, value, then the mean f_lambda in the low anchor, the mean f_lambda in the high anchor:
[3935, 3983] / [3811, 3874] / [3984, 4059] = 0.384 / 11.8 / 17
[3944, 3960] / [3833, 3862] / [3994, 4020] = 0.109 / 11.6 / 17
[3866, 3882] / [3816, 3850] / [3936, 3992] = -0.165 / 10.8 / 11.7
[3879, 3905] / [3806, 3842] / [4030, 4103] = 0.024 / 11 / 17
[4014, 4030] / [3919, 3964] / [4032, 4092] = -0.172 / 10.3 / 17.2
